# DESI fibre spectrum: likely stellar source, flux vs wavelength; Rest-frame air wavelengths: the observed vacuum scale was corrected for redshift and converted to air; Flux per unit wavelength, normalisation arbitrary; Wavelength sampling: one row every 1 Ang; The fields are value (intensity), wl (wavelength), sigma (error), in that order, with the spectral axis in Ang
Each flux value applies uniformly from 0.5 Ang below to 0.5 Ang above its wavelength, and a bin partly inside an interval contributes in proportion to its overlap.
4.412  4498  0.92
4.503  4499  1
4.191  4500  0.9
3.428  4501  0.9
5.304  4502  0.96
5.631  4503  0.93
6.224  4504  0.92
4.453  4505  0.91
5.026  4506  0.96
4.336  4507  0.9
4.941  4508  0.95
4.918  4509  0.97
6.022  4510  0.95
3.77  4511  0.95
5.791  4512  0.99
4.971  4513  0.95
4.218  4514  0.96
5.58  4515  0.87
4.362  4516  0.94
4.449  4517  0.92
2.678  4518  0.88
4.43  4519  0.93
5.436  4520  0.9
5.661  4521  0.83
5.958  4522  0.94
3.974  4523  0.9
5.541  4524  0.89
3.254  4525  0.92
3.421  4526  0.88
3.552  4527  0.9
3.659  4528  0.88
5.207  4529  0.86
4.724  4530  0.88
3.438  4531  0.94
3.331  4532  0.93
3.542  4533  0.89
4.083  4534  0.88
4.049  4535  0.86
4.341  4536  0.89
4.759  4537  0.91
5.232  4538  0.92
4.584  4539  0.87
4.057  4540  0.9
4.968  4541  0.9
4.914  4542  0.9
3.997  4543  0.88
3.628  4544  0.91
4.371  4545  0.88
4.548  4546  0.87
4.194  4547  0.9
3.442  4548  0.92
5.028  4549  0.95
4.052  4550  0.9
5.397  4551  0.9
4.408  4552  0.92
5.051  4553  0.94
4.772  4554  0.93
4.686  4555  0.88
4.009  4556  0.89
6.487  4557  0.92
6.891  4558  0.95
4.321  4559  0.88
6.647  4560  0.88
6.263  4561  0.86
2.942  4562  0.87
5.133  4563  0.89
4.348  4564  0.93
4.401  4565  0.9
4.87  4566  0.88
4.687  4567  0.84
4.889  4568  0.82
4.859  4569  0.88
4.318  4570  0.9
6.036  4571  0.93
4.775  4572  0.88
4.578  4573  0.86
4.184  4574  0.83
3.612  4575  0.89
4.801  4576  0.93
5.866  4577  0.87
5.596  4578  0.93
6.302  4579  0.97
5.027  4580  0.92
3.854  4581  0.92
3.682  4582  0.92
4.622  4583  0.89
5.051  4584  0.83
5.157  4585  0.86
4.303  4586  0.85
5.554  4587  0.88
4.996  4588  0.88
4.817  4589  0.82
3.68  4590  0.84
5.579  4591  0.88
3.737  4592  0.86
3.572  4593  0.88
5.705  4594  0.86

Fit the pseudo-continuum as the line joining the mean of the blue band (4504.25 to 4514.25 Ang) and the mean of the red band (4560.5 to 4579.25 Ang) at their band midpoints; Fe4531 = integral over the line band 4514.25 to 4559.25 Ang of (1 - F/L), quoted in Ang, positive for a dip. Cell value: 3.5 Ang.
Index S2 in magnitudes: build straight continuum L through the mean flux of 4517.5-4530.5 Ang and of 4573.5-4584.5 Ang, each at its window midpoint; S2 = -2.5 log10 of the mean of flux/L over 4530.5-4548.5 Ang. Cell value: 0.08 mag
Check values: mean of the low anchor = 4.42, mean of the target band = 4.19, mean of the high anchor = 4.78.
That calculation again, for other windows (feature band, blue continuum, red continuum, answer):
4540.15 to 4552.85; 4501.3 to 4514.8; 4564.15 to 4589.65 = 0.12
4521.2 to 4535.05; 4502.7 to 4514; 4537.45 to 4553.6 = 0.15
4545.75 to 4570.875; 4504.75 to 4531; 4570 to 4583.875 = -0.02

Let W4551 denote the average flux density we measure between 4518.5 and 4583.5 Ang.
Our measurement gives 4.64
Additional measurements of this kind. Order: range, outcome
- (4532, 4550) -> 4.3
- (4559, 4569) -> 4.88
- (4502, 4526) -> 4.83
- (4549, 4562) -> 5.15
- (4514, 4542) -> 4.39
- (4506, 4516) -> 4.92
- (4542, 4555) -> 4.44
